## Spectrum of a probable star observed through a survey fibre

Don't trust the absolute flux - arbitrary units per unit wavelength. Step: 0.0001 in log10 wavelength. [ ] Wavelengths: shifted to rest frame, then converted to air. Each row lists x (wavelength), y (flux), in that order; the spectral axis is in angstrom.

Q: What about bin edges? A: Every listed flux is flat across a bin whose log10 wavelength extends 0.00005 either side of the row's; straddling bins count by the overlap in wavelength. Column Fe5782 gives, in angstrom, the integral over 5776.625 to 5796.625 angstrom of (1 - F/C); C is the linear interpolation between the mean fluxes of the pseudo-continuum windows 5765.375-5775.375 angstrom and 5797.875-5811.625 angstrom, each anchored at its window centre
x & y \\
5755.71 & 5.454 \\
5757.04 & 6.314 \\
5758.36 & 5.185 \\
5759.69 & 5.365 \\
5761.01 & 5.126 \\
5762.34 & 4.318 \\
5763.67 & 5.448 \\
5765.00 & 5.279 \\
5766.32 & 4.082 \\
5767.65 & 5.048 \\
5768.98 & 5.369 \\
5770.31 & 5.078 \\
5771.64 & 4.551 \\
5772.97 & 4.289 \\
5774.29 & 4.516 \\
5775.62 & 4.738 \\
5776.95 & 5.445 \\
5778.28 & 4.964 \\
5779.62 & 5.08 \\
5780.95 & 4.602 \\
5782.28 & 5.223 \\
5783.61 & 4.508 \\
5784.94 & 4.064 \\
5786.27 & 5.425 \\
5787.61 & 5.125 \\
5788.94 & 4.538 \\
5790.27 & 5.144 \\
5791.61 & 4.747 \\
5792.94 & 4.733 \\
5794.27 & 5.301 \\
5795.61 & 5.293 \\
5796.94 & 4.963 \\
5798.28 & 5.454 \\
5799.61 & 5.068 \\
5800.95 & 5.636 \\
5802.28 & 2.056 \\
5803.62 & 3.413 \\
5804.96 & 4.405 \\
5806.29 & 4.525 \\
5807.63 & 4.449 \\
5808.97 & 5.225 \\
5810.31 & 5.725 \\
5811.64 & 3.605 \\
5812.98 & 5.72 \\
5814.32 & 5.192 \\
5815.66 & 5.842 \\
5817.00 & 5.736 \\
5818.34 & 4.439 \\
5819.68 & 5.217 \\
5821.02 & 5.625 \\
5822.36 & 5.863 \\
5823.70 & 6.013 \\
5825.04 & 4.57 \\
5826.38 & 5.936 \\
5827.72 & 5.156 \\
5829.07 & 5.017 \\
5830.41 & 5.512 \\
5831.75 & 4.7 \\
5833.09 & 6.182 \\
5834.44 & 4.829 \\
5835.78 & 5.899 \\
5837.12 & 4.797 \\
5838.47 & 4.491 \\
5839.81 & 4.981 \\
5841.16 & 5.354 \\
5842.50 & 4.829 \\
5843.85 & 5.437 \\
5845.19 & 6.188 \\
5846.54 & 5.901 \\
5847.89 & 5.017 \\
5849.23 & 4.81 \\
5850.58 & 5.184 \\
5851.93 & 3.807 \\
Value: -1.3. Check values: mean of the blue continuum 4.73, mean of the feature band 4.94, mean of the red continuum 4.53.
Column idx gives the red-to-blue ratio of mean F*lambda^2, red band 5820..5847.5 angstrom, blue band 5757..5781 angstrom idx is 1.1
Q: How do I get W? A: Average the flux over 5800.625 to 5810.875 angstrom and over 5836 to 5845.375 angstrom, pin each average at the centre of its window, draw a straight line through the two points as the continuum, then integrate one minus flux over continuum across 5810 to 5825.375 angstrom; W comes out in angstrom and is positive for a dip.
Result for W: -2.2 angstrom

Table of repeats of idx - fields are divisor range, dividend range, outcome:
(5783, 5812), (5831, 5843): 1.10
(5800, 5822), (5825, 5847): 1.11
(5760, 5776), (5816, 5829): 1.14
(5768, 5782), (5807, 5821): 1.07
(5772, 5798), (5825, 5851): 1.10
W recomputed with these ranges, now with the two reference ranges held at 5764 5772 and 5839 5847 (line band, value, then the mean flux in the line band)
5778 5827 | 1.94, 4.96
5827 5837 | 0.09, 5.3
